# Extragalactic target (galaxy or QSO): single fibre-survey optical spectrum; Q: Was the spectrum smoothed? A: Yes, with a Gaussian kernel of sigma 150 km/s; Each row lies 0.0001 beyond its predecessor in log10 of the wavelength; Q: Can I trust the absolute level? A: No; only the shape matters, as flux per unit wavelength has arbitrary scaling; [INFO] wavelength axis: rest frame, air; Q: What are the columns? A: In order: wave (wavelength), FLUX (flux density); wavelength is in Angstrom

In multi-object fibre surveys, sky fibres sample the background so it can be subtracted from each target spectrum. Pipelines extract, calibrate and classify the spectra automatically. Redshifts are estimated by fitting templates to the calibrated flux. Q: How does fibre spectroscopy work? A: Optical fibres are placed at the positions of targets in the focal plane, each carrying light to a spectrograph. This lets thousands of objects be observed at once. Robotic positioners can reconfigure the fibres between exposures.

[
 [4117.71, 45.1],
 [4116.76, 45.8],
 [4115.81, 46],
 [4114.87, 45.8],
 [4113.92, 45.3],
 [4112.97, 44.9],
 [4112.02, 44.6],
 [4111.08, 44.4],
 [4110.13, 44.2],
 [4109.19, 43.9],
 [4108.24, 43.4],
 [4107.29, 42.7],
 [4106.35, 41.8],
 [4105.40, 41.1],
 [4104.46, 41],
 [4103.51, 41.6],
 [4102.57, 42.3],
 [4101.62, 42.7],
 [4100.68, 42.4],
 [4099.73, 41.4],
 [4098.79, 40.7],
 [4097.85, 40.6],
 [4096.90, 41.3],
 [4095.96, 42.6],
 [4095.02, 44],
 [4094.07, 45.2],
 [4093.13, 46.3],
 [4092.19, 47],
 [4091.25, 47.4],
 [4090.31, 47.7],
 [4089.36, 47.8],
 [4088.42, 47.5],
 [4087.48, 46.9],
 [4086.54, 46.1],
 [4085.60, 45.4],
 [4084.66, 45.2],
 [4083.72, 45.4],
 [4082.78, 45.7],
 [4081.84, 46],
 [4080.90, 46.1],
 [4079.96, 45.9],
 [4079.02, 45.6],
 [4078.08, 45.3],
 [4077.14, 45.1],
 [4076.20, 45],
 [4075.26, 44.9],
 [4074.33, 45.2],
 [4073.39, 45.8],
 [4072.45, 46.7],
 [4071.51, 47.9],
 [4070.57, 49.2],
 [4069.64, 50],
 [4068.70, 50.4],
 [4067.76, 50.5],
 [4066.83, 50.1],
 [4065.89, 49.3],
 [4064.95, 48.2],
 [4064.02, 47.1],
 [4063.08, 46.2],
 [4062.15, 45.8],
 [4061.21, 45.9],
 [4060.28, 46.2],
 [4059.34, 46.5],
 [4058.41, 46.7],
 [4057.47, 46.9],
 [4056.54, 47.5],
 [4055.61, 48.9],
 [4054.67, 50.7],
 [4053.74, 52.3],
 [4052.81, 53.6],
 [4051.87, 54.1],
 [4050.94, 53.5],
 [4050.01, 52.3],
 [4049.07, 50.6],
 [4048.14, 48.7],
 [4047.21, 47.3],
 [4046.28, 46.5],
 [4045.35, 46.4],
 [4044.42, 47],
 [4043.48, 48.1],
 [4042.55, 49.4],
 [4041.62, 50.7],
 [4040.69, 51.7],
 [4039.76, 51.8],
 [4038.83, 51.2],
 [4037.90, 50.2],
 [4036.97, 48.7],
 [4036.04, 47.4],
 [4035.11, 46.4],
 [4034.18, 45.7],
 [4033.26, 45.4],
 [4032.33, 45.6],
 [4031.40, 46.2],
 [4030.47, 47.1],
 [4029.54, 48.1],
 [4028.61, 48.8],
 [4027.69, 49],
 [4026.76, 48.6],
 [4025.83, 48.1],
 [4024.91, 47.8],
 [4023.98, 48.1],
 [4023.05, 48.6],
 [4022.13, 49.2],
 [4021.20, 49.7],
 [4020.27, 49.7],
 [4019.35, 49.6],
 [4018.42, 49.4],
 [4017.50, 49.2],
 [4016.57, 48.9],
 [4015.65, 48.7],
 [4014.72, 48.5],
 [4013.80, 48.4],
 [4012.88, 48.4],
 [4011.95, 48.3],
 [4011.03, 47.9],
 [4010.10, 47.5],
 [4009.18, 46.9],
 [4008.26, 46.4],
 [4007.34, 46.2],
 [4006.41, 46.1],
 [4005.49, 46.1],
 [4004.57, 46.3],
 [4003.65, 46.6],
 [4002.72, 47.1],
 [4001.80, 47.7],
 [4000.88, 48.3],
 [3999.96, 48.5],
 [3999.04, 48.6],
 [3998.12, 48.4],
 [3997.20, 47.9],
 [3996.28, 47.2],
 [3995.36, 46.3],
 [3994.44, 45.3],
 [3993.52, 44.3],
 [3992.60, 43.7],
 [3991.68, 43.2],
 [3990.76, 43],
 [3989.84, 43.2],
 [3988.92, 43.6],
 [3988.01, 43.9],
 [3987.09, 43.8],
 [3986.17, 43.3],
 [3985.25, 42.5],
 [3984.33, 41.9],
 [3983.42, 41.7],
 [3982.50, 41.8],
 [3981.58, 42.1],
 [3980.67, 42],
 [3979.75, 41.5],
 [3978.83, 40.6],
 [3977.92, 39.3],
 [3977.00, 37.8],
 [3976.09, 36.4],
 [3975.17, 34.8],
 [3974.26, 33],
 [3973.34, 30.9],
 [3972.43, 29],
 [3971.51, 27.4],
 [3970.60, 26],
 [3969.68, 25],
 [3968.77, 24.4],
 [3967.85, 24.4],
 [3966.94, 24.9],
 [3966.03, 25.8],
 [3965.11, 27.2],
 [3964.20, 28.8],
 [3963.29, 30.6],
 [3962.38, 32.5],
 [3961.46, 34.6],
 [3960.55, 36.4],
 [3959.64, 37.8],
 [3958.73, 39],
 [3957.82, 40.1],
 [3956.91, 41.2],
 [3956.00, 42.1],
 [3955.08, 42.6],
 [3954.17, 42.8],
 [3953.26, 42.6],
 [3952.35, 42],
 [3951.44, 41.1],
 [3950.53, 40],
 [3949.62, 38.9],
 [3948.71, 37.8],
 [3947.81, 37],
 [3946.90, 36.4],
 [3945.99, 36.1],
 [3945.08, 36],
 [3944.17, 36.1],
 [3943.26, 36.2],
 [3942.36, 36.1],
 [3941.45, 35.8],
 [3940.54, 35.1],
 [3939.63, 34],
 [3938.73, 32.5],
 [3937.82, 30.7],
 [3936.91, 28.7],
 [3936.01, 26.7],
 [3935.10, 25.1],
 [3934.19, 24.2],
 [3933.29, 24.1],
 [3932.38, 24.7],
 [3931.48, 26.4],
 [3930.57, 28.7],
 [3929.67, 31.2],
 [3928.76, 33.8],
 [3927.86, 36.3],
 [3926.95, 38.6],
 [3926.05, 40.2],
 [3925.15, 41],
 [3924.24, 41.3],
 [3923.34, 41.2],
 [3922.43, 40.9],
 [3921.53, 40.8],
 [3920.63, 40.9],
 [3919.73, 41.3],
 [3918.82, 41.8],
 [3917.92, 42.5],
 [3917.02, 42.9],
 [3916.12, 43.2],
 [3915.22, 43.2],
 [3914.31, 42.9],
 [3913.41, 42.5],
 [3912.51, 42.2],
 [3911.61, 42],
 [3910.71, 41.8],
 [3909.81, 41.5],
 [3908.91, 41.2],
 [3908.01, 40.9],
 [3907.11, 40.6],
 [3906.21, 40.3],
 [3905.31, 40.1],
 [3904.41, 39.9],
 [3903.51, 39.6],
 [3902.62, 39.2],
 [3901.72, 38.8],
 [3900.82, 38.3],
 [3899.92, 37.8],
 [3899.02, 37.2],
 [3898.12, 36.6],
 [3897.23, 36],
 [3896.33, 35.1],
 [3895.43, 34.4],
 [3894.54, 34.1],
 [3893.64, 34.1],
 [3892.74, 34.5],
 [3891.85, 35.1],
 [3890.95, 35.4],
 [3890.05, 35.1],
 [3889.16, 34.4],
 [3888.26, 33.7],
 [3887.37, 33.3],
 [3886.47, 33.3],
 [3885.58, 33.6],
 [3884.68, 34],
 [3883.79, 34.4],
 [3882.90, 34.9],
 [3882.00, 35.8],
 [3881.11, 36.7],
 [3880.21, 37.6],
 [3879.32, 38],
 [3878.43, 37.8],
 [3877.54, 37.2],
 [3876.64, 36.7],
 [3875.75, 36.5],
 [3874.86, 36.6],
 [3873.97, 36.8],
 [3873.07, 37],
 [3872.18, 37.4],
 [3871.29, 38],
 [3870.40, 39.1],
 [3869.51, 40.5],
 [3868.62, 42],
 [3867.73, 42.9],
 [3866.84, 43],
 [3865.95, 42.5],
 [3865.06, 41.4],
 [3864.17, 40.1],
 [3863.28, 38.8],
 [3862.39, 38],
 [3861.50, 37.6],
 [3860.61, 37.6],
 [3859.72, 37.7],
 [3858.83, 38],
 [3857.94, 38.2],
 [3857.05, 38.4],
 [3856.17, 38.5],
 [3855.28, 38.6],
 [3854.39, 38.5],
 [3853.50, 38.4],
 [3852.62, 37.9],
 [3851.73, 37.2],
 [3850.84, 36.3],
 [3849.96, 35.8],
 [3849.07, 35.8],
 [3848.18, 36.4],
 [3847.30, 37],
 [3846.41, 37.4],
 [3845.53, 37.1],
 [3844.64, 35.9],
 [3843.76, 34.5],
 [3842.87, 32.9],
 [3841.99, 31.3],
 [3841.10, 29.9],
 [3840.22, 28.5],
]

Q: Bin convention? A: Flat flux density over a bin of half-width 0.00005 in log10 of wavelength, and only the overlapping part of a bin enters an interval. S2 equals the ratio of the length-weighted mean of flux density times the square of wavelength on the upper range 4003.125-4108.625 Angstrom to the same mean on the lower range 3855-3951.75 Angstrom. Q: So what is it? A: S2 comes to 1.4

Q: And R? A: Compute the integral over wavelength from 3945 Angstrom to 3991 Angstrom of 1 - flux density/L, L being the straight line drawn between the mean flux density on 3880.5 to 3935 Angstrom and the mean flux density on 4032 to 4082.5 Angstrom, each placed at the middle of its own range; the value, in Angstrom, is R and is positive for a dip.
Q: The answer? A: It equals 5.3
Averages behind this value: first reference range 37.1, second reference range 48.1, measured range 36.8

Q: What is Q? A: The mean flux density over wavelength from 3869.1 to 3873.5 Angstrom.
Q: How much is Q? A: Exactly 38.4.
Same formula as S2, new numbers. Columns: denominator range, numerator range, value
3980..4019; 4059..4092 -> 1.06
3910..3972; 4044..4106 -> 1.40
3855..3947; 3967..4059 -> 1.29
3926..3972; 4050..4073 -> 1.55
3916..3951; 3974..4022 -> 1.32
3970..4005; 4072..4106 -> 1.12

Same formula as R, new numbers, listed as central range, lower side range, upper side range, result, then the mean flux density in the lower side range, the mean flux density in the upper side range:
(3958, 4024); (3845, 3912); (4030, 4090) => 3.9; 37.6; 47.9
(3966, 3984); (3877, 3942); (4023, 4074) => 3.7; 36.5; 48.6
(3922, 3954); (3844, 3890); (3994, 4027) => 5.8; 37.4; 47.9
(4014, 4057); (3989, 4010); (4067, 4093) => -2.4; 46.2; 46.8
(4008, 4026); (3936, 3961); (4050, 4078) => -1.9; 37.4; 48.3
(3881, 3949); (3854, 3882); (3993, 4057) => 8.2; 38.6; 48.4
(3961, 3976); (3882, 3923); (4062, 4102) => 4.5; 38.3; 46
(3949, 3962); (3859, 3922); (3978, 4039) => 0.9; 38.4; 46.5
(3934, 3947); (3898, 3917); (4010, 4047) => 3.0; 40.6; 48.4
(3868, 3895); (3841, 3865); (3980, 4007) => 1.7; 37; 45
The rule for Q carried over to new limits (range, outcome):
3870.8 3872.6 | 37.8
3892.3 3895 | 34.2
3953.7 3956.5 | 42.4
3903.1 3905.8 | 39.8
